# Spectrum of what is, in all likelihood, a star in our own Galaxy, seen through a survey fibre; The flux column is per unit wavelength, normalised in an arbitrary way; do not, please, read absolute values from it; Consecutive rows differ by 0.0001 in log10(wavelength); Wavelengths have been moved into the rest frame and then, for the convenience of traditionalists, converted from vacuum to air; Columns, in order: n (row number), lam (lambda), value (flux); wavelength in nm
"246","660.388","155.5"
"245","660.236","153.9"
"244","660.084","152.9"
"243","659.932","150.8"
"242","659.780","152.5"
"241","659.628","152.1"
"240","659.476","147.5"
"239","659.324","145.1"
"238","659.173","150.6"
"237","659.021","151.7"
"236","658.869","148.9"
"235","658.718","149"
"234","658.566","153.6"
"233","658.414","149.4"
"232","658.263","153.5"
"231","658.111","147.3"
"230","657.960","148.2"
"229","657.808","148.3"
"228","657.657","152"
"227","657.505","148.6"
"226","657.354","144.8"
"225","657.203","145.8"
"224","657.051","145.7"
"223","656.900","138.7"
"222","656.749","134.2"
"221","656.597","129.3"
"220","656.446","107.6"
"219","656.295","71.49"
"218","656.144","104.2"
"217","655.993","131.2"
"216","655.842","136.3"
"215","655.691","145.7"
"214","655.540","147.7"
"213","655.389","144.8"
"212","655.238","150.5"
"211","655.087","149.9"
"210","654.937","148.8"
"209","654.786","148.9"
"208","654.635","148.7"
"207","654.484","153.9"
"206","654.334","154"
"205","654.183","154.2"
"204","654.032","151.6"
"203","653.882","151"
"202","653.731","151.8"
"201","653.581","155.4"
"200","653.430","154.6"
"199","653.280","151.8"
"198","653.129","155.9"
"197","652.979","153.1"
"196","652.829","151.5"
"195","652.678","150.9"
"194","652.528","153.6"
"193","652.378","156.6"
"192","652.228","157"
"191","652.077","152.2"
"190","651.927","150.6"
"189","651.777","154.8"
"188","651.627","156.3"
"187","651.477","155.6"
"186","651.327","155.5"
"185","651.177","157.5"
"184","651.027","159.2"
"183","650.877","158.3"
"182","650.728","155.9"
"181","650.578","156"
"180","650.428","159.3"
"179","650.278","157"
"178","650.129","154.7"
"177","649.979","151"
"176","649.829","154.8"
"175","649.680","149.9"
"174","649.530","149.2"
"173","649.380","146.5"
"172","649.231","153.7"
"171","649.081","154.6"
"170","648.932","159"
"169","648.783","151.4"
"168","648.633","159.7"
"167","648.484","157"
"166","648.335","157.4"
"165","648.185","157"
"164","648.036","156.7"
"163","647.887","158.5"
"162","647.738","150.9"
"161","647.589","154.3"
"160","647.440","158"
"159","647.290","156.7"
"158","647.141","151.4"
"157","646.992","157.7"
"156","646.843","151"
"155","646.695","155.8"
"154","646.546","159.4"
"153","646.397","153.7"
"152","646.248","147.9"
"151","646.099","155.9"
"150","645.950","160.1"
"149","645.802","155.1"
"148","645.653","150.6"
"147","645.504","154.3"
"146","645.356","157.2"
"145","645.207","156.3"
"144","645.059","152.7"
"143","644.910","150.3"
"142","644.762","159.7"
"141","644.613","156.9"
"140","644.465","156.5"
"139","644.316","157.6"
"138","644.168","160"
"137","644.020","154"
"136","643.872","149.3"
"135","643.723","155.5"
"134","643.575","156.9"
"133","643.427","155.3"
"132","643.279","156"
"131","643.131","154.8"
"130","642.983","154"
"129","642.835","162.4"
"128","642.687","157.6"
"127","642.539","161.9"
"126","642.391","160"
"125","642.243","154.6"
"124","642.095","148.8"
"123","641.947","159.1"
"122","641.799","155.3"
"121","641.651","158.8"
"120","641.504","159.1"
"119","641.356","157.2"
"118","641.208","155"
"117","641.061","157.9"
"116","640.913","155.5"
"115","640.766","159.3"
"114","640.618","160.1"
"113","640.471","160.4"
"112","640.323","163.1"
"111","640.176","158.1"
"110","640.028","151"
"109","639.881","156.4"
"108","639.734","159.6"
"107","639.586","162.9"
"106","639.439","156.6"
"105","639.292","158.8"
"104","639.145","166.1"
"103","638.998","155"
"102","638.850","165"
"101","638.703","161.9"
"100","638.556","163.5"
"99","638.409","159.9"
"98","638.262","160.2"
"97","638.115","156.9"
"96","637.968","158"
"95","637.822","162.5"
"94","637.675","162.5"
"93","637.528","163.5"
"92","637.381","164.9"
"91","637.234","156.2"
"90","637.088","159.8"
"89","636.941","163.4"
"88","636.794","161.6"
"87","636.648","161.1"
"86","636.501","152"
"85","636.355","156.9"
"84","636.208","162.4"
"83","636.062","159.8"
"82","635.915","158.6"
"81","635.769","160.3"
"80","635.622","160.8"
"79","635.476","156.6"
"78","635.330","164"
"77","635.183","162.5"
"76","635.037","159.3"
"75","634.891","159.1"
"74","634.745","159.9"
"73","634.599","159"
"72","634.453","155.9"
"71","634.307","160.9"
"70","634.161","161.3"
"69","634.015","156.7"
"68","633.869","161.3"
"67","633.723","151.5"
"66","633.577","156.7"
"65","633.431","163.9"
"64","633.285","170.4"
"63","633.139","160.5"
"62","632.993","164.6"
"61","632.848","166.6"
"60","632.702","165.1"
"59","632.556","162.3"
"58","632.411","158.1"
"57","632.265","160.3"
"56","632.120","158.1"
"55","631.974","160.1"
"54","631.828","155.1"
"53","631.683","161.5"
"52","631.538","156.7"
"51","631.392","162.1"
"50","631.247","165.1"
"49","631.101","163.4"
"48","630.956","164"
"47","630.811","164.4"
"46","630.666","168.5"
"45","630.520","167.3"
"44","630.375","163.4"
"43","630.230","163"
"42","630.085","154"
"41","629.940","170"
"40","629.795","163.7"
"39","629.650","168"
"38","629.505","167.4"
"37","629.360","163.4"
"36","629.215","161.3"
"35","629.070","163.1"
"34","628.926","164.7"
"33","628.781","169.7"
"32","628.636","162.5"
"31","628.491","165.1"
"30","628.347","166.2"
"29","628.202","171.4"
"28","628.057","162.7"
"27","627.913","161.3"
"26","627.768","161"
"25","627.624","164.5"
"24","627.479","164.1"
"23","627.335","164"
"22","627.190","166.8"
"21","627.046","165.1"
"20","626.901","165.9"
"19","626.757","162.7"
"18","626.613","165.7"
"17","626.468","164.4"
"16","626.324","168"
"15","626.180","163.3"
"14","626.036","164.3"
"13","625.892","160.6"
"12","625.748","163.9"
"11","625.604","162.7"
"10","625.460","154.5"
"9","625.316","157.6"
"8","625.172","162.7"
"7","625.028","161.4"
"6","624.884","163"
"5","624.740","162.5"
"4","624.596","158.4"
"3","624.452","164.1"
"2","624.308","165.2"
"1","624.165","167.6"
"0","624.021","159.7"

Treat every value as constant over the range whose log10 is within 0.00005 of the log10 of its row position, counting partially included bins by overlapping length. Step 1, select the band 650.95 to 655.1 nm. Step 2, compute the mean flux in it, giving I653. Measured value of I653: 153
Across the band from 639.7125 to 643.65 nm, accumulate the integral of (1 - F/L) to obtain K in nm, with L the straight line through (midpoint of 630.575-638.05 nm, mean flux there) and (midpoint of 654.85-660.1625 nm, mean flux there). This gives -0.06 nm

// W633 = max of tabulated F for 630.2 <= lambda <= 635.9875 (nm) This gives 170.4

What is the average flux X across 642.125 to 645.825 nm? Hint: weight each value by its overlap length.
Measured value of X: 156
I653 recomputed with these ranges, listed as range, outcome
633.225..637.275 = 160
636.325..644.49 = 158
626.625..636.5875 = 162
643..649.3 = 155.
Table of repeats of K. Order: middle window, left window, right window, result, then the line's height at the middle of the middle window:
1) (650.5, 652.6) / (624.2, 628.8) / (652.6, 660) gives -0.11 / 148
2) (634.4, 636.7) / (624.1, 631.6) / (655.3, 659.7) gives -0.02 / 158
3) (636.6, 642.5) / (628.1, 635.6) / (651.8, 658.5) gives -0.10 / 157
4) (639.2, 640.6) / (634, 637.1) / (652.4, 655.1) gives -0.01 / 158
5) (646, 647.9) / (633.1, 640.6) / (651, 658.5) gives -0.03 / 152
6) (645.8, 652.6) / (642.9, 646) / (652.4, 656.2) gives -0.14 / 152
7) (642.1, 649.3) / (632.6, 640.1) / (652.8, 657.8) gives -0.19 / 152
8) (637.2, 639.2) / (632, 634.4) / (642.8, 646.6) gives -0.03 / 159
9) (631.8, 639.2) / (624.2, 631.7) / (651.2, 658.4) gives -0.08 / 159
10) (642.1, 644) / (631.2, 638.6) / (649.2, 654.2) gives 0.01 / 157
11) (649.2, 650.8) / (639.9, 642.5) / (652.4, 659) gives -0.04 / 150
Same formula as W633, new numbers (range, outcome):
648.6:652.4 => 159.7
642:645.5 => 162.4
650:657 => 159.3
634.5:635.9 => 164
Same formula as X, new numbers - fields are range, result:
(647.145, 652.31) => 155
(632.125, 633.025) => 163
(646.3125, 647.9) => 155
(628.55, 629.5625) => 165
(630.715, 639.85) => 161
